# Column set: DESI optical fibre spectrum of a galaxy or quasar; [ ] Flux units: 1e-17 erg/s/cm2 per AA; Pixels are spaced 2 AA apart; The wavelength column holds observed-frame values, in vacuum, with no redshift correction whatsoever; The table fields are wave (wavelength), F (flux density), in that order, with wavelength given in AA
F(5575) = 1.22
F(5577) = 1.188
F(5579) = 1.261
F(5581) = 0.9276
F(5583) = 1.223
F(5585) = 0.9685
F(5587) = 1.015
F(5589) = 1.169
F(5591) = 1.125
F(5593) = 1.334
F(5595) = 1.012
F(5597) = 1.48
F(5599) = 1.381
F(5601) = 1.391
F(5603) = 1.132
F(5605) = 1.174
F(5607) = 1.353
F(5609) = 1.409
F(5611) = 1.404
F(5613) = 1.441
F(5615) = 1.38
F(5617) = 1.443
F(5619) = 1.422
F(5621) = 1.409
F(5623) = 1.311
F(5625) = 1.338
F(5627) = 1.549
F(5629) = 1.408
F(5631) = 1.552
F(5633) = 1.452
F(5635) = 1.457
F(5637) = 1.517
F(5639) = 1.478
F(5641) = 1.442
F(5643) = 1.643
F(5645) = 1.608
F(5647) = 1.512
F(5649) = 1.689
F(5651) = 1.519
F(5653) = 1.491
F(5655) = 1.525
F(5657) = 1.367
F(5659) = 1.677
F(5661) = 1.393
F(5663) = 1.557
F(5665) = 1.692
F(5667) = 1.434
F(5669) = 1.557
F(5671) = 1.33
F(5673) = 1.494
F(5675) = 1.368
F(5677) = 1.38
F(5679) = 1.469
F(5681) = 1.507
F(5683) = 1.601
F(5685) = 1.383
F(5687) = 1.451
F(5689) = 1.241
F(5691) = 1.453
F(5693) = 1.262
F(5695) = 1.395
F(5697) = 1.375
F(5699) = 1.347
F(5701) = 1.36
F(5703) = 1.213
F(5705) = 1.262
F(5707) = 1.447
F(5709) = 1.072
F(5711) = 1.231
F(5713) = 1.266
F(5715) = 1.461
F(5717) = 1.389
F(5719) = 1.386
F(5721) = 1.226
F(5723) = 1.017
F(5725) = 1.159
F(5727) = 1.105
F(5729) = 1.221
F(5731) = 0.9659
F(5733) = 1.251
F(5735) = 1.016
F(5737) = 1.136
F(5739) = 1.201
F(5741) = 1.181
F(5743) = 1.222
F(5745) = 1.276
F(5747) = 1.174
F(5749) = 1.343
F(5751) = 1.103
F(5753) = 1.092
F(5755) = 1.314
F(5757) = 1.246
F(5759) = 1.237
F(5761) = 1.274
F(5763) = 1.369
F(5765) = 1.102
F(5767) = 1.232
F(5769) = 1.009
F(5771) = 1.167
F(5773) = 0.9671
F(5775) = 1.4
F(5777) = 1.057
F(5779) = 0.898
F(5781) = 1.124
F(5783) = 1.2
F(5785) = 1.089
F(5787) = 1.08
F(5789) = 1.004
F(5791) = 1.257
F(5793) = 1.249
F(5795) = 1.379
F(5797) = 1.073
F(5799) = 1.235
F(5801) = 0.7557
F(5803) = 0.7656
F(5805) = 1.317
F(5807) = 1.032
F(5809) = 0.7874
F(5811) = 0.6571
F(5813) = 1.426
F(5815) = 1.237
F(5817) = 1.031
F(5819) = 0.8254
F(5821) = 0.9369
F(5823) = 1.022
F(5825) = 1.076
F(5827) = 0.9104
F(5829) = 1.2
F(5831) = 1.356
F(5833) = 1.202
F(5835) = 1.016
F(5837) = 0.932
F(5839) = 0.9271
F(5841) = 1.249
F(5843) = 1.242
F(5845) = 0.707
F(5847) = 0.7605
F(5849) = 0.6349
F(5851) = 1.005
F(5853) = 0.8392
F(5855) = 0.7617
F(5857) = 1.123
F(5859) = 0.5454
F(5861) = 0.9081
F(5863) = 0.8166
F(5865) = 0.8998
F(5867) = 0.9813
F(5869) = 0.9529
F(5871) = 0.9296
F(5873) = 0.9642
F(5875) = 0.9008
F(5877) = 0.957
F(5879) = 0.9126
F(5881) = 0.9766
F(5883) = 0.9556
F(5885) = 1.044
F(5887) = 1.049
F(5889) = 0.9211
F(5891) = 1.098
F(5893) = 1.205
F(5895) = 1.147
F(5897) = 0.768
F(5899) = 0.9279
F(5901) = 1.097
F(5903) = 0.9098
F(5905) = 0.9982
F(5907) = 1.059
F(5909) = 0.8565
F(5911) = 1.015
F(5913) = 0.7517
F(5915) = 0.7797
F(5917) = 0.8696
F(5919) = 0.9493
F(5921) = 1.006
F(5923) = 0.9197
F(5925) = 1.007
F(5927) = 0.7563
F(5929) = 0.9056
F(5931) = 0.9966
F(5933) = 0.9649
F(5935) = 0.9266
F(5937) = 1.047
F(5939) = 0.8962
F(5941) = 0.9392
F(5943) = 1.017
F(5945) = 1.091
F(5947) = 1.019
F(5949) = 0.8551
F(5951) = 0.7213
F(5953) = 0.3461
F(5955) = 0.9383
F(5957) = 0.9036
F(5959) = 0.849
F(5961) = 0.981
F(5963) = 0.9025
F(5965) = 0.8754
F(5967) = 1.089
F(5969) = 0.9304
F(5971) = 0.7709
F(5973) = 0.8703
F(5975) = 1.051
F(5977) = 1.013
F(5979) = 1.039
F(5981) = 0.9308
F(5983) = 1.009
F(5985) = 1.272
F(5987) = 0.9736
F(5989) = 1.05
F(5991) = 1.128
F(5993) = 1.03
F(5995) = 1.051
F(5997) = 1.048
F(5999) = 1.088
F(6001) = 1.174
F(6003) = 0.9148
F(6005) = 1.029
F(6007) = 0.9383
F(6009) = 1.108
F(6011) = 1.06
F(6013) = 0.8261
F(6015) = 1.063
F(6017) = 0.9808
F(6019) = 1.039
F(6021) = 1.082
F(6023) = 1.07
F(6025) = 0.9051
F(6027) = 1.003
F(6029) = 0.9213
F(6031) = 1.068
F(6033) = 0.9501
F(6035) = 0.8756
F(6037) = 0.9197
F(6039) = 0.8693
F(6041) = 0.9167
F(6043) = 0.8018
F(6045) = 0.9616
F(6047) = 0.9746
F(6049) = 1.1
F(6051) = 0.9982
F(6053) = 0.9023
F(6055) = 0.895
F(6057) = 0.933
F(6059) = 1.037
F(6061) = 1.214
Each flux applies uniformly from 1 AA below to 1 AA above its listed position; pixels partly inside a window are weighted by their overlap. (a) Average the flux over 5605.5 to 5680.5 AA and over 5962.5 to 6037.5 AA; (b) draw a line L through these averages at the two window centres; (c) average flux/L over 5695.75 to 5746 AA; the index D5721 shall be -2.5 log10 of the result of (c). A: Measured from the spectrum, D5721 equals 0.11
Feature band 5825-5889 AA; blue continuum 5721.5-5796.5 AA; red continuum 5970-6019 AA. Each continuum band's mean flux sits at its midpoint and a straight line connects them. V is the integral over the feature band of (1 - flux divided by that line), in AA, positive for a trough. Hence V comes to 8.5 AA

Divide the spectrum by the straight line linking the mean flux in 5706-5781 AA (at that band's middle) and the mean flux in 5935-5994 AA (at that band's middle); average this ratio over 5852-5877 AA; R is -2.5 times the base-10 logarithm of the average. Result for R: 0.19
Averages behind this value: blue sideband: 1.19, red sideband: 0.949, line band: 0.888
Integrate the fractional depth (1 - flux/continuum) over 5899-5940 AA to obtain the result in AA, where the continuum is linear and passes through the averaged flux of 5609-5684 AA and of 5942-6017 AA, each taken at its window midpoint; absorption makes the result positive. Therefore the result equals 4.9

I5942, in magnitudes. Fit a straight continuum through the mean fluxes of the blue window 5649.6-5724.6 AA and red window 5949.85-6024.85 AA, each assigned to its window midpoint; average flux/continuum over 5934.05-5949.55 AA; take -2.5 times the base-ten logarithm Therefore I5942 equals 0.07 mag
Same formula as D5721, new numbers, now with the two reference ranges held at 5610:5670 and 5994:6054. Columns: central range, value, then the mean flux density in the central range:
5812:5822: 0.15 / 1.09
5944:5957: 0.28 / 0.834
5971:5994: 0.02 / 1.02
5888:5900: 0.15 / 1.01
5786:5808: 0.16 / 1.1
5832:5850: 0.26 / 0.963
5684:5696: 0.05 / 1.36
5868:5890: 0.22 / 0.96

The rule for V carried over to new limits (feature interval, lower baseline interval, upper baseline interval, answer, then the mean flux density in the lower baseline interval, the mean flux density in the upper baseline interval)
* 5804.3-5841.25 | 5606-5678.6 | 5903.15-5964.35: 2.3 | 1.47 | 0.909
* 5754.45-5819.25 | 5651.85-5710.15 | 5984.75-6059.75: 8.6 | 1.42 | 0.996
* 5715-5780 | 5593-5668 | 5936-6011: 5.0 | 1.44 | 0.971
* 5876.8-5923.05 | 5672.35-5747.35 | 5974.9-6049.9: 6.0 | 1.29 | 1.01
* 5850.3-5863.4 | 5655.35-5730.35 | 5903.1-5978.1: 2.6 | 1.37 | 0.915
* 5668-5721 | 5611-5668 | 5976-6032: 1.8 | 1.49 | 1.03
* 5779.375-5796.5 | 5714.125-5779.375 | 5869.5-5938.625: -0.5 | 1.19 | 0.957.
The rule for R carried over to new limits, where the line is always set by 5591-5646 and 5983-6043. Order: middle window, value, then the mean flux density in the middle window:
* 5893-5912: 0.135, 0.987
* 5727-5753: 0.098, 1.17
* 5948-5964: 0.294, 0.812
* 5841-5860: 0.325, 0.868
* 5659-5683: -0.106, 1.49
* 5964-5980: 0.102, 0.955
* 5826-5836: 0.049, 1.14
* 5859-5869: 0.307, 0.871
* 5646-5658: -0.114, 1.52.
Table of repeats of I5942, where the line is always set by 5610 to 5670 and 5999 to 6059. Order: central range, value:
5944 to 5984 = 0.17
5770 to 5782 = 0.19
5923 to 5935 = 0.20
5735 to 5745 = 0.15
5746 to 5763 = 0.09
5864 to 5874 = 0.25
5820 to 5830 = 0.21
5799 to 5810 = 0.31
